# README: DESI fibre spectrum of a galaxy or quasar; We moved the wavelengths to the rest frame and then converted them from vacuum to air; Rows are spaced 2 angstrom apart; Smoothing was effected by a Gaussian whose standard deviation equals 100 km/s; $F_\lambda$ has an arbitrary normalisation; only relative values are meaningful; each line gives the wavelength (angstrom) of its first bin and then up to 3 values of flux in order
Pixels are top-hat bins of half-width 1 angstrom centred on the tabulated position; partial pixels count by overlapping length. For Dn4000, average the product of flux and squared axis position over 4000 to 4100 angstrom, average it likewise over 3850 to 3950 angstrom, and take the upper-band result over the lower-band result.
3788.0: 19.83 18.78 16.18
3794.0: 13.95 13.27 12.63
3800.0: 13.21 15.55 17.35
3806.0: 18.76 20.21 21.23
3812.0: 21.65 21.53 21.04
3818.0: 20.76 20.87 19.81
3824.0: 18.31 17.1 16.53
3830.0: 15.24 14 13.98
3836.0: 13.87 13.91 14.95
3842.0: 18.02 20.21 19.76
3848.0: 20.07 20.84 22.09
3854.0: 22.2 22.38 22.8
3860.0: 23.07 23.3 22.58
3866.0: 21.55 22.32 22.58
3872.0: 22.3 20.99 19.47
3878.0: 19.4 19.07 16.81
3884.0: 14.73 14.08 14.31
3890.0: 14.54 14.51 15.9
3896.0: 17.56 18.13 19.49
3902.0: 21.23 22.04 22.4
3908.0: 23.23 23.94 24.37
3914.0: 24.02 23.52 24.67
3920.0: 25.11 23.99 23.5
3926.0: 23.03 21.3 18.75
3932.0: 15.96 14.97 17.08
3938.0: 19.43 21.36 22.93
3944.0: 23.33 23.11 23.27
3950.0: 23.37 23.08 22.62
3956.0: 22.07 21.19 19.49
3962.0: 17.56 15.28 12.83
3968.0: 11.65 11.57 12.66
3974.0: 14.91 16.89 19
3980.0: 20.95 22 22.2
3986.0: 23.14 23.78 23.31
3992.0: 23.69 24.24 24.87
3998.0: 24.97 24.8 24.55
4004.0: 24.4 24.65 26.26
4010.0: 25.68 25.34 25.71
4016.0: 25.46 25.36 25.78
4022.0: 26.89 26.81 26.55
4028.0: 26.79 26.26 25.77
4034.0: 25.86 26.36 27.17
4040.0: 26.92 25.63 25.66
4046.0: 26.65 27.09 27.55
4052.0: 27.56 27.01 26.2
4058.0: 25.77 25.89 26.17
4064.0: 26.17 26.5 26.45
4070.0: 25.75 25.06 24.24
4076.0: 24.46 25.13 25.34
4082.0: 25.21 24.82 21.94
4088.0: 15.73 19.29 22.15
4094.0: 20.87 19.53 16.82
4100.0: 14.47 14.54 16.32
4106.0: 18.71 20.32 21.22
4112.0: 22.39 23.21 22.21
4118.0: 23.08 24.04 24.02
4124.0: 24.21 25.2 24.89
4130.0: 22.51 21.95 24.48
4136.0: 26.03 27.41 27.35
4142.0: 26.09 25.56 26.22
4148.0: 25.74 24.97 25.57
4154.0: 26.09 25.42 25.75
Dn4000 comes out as 1.30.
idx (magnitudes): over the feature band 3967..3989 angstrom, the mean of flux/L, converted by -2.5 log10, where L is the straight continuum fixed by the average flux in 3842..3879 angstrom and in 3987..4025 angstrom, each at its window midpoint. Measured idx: 0.33 mag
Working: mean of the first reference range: 21.5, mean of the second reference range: 25.1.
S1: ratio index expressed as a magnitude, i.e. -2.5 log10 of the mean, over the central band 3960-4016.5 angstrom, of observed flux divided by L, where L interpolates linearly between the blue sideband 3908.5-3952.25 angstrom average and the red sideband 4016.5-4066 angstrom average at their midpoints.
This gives 0.16 mag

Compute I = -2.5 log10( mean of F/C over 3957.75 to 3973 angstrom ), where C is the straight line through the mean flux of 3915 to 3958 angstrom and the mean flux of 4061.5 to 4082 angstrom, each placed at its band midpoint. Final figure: 0.44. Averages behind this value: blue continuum 21.7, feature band 15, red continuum 25.5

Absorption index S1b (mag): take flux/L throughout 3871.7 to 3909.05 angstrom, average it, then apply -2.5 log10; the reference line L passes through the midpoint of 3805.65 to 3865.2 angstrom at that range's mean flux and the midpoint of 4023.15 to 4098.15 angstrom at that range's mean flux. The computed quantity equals 0.13 mag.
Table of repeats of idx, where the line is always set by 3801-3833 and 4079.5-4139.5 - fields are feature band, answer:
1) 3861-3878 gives -0.13 mag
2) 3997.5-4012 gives -0.21 mag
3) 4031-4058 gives -0.25 mag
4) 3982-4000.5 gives -0.16 mag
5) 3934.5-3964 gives -0.05 mag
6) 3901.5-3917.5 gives -0.18 mag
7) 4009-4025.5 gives -0.24 mag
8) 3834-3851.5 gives 0.08 mag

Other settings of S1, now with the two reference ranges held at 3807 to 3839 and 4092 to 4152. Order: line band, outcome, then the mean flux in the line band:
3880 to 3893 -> 0.25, 15.2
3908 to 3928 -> -0.22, 23.8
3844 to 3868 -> -0.17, 21.8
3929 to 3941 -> 0.11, 17.9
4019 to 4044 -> -0.23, 26.4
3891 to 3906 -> 0.03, 18.7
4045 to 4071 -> -0.22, 26.5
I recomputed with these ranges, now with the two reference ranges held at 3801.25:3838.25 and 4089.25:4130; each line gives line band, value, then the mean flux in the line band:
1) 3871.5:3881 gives -0.084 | 20.1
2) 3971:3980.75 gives 0.170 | 16.8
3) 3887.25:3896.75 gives 0.221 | 15.3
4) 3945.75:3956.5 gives -0.184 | 22.9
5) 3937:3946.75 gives -0.143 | 22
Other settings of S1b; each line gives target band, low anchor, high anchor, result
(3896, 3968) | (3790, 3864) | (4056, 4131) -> -0.05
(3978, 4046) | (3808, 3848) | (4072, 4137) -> -0.21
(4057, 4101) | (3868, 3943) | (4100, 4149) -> -0.03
